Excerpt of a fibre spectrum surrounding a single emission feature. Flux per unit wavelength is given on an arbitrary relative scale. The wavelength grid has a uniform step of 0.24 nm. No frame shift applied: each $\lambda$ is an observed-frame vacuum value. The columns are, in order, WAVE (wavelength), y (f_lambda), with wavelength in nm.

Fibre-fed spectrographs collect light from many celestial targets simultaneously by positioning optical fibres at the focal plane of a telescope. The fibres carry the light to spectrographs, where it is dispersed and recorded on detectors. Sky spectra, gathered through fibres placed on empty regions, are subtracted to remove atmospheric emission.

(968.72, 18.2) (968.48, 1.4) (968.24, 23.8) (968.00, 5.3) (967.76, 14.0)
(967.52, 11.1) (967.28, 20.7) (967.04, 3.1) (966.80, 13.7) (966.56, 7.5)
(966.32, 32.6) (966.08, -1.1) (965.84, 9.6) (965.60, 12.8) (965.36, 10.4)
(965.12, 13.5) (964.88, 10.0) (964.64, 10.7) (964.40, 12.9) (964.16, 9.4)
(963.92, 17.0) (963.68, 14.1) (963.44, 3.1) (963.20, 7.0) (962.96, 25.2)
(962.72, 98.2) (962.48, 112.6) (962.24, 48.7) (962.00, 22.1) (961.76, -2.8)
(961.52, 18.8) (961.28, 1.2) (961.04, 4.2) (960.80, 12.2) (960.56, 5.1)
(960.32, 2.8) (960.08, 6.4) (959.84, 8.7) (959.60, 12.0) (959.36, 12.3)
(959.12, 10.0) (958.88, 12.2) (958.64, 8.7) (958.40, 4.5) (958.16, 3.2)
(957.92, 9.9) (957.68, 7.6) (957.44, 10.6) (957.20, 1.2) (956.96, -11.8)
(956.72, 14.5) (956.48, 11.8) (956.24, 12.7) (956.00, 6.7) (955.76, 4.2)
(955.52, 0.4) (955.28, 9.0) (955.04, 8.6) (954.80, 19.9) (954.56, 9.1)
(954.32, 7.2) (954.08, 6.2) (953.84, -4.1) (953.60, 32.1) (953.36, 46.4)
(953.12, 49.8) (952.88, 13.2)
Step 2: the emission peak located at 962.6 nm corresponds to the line [O III]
